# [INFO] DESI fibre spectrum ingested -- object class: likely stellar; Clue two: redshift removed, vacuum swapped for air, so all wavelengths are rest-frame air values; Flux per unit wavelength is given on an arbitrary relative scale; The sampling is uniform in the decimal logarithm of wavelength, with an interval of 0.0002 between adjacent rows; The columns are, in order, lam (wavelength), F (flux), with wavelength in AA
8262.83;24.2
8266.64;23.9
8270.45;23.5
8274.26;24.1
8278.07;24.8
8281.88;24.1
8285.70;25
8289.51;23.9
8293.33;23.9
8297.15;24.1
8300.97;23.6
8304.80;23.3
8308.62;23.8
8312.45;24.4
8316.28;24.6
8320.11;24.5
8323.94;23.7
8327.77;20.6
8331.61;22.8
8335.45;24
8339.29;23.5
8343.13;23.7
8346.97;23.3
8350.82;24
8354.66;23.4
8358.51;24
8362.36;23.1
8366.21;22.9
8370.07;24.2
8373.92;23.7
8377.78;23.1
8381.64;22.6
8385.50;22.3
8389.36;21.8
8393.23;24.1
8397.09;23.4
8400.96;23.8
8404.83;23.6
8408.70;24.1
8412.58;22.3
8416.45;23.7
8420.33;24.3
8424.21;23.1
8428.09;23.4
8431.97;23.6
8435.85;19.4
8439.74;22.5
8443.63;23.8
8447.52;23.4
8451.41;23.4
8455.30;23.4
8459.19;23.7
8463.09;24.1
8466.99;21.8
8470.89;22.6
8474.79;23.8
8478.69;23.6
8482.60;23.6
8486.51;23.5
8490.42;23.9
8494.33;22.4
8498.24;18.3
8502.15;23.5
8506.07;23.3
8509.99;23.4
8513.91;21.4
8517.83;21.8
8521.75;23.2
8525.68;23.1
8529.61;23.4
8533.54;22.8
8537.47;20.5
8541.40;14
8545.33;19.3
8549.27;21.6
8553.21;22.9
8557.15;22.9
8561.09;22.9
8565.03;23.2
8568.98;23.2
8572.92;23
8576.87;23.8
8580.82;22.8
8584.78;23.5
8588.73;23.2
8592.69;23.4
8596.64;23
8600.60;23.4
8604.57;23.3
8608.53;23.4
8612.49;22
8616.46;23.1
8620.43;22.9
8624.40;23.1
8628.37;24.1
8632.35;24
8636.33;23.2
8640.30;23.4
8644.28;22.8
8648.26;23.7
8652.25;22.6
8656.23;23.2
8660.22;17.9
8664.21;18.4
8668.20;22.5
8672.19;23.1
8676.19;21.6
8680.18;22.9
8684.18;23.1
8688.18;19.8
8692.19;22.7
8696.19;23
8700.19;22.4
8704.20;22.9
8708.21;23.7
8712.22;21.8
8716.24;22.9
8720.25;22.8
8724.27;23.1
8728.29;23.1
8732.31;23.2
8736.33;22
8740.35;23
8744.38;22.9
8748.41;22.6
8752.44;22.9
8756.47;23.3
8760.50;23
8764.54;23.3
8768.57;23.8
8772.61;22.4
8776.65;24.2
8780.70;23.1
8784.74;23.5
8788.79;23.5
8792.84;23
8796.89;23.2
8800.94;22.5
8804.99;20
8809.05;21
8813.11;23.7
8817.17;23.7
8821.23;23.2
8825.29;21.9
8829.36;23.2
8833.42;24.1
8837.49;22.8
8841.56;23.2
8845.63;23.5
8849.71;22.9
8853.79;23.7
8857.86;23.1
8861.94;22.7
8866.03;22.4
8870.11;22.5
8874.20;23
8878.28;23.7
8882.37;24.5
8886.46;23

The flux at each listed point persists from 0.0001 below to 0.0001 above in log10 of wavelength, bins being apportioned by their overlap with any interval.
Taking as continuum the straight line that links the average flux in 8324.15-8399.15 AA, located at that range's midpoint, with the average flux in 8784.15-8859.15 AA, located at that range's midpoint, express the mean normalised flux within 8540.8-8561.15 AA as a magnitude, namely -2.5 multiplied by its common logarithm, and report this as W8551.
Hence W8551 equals 0.11 mag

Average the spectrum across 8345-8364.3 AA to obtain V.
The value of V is 23.6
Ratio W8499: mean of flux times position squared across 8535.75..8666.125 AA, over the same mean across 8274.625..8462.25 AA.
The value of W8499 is 1.01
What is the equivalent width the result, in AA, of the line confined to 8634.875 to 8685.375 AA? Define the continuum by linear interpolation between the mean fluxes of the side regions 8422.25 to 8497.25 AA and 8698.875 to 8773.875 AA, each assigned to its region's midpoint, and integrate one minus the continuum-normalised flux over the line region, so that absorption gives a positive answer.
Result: 1.7 AA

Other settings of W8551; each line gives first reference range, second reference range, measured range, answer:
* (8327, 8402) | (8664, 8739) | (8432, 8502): 0.01 mag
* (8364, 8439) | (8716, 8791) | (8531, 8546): 0.19 mag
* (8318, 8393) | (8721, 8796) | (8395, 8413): -0.01 mag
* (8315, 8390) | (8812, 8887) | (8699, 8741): 0.02 mag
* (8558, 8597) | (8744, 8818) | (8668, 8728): 0.02 mag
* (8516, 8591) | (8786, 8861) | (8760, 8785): -0.03 mag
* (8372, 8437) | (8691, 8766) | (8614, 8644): -0.02 mag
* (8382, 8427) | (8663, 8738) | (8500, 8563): 0.05 mag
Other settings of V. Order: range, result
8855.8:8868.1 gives 22.7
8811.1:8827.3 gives 23.1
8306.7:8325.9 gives 24.2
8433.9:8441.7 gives 21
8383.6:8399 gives 22.9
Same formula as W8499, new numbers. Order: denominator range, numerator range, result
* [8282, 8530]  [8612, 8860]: 1.06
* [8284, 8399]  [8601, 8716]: 1.03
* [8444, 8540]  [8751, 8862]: 1.09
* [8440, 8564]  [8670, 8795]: 1.08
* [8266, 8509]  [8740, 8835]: 1.08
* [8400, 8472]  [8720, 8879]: 1.08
